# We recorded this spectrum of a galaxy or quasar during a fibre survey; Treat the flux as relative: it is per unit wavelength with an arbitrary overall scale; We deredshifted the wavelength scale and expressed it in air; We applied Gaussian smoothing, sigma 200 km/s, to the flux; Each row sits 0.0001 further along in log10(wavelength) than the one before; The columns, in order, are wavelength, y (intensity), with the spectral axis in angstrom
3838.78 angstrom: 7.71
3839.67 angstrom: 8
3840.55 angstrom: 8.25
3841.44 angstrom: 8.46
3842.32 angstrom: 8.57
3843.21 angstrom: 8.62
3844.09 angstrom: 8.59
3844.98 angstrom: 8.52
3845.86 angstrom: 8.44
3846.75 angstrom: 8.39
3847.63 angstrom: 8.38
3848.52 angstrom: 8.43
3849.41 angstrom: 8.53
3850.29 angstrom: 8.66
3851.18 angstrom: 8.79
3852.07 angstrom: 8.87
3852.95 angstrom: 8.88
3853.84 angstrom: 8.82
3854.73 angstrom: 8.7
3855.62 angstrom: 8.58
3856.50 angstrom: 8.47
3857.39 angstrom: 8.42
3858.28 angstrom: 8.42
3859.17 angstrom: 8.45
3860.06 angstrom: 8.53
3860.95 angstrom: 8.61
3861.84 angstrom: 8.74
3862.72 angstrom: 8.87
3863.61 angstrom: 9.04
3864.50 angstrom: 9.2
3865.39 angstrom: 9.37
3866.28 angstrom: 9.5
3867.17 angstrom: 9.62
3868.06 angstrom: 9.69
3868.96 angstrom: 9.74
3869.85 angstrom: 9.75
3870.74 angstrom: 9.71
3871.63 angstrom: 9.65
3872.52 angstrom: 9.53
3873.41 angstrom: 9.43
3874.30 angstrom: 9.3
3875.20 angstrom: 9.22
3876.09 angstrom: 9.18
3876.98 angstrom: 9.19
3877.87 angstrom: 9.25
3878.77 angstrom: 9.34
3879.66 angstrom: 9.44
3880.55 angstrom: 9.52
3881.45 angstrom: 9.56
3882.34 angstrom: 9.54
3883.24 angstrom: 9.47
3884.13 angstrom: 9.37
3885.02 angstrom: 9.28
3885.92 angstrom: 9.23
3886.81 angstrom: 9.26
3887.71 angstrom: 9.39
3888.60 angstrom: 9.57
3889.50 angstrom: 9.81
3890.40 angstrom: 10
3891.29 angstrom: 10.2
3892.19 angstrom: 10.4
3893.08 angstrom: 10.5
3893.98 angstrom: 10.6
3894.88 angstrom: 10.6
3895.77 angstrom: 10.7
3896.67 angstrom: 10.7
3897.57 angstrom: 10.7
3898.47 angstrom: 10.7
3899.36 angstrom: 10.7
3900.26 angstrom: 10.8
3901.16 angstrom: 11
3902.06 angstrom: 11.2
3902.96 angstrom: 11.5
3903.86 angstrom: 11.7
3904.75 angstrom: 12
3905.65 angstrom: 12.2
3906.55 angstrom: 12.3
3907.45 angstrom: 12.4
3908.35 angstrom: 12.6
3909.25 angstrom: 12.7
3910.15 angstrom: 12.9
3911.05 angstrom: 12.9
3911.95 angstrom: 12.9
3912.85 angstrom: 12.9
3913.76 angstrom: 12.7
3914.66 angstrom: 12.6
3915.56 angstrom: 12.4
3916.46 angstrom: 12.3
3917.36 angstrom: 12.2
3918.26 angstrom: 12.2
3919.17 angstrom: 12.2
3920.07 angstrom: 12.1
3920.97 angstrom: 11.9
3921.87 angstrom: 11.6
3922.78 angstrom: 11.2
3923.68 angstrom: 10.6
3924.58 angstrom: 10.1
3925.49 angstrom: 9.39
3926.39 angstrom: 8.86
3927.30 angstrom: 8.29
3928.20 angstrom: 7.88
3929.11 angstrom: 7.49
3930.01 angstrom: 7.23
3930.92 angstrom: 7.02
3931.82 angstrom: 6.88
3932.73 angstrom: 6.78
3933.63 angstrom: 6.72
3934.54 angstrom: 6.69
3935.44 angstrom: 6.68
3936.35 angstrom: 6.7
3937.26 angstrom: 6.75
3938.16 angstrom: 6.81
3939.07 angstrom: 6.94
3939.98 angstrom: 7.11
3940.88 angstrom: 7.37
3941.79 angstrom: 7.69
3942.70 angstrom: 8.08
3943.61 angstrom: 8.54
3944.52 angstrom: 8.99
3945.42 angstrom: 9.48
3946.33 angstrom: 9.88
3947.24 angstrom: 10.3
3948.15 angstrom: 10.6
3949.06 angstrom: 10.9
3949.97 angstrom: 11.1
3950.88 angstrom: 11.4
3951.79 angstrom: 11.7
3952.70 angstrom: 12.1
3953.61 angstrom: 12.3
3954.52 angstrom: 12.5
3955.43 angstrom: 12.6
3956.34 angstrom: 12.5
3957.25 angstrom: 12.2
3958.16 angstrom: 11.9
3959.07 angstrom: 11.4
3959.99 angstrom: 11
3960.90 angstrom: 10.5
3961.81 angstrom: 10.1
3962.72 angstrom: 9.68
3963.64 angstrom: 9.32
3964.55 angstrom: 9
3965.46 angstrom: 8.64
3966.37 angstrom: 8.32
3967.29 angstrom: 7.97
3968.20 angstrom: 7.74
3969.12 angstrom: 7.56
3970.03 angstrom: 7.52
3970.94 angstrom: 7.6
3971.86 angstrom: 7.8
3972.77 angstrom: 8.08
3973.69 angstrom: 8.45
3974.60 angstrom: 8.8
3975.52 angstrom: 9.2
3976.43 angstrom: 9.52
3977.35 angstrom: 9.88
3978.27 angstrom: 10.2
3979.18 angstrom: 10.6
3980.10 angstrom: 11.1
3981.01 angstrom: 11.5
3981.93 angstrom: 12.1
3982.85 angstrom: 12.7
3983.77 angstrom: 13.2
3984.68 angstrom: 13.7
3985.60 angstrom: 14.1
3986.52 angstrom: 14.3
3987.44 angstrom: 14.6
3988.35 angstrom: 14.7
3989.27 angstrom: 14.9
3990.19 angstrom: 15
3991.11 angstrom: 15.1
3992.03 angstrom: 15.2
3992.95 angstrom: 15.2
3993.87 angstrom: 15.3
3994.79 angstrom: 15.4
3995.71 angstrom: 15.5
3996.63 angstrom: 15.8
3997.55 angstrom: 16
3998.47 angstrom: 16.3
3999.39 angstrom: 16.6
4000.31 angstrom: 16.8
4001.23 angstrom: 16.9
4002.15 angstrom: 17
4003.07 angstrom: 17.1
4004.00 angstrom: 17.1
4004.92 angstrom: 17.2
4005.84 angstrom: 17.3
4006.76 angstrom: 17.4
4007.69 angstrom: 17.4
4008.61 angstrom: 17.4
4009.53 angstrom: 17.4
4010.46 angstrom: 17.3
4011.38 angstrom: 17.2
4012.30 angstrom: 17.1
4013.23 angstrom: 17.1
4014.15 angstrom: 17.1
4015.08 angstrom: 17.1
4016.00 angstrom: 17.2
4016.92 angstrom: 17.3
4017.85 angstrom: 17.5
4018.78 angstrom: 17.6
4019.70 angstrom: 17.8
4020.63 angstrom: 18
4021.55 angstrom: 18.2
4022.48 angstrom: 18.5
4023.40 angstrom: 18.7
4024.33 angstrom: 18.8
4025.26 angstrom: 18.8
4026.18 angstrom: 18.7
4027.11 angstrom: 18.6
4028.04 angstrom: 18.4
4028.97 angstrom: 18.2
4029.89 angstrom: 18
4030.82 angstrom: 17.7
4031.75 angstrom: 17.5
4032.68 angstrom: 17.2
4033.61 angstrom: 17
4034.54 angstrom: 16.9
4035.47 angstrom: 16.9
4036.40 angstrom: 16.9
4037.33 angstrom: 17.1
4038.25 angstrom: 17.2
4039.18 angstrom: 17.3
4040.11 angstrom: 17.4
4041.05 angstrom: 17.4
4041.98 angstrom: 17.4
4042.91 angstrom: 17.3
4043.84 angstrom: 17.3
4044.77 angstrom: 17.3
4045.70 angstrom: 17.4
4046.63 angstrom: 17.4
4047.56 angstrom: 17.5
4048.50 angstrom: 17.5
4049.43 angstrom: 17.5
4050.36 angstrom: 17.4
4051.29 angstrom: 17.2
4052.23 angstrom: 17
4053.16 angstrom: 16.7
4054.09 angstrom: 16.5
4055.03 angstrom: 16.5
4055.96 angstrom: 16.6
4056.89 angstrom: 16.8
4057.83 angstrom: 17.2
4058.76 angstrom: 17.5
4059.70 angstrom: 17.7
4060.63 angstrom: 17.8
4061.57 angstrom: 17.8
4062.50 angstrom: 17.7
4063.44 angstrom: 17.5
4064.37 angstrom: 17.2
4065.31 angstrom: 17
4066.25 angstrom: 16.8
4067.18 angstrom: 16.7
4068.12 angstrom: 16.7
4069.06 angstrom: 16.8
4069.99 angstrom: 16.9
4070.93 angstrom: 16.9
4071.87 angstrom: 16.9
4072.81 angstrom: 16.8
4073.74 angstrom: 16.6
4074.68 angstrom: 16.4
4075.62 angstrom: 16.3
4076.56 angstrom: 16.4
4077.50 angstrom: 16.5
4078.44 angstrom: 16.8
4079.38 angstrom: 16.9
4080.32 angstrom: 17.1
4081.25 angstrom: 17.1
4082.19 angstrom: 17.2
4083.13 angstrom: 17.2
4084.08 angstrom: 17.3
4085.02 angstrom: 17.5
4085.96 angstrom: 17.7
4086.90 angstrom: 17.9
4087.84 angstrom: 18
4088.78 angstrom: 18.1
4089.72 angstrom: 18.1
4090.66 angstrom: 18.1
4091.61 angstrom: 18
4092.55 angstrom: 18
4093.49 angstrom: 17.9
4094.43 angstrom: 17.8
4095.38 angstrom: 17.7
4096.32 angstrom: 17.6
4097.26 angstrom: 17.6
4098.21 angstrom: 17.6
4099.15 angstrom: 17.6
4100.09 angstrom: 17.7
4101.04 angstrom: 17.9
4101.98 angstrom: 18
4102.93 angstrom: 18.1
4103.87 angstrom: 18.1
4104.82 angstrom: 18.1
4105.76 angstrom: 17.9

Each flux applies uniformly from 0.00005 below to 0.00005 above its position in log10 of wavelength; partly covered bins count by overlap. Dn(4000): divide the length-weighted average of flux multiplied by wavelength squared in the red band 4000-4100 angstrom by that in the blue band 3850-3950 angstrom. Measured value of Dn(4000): 1.9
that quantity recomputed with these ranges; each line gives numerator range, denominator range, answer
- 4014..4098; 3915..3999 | 1.72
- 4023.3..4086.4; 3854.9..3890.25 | 2.05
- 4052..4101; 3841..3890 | 2.12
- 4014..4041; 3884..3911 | 1.74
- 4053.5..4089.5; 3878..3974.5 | 1.84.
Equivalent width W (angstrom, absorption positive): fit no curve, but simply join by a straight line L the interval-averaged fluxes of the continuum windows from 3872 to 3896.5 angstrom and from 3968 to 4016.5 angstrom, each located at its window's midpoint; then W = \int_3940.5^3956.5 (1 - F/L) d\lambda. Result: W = 2.4 angstrom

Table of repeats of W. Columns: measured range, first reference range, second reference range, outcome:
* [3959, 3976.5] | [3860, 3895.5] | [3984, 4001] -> 6.4 angstrom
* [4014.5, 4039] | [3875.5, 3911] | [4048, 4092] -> -3.5 angstrom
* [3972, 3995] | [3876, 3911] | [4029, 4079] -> 3.0 angstrom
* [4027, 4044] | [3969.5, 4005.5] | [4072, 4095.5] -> -2.4 angstrom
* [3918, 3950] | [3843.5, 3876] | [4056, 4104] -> 8.0 angstrom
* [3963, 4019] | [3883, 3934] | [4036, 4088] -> 2.2 angstrom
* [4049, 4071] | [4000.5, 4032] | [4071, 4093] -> 0.4 angstrom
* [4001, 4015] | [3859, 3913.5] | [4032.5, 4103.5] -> -2.1 angstrom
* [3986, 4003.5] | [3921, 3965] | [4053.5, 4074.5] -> -4.1 angstrom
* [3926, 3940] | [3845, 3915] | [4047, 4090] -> 5.6 angstrom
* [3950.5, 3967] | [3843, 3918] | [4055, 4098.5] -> 2.5 angstrom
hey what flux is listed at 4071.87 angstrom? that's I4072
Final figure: 16.9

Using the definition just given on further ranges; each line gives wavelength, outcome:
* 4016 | 17.2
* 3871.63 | 9.65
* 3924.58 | 10.1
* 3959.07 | 11.4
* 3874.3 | 9.3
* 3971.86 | 7.8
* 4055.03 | 16.5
